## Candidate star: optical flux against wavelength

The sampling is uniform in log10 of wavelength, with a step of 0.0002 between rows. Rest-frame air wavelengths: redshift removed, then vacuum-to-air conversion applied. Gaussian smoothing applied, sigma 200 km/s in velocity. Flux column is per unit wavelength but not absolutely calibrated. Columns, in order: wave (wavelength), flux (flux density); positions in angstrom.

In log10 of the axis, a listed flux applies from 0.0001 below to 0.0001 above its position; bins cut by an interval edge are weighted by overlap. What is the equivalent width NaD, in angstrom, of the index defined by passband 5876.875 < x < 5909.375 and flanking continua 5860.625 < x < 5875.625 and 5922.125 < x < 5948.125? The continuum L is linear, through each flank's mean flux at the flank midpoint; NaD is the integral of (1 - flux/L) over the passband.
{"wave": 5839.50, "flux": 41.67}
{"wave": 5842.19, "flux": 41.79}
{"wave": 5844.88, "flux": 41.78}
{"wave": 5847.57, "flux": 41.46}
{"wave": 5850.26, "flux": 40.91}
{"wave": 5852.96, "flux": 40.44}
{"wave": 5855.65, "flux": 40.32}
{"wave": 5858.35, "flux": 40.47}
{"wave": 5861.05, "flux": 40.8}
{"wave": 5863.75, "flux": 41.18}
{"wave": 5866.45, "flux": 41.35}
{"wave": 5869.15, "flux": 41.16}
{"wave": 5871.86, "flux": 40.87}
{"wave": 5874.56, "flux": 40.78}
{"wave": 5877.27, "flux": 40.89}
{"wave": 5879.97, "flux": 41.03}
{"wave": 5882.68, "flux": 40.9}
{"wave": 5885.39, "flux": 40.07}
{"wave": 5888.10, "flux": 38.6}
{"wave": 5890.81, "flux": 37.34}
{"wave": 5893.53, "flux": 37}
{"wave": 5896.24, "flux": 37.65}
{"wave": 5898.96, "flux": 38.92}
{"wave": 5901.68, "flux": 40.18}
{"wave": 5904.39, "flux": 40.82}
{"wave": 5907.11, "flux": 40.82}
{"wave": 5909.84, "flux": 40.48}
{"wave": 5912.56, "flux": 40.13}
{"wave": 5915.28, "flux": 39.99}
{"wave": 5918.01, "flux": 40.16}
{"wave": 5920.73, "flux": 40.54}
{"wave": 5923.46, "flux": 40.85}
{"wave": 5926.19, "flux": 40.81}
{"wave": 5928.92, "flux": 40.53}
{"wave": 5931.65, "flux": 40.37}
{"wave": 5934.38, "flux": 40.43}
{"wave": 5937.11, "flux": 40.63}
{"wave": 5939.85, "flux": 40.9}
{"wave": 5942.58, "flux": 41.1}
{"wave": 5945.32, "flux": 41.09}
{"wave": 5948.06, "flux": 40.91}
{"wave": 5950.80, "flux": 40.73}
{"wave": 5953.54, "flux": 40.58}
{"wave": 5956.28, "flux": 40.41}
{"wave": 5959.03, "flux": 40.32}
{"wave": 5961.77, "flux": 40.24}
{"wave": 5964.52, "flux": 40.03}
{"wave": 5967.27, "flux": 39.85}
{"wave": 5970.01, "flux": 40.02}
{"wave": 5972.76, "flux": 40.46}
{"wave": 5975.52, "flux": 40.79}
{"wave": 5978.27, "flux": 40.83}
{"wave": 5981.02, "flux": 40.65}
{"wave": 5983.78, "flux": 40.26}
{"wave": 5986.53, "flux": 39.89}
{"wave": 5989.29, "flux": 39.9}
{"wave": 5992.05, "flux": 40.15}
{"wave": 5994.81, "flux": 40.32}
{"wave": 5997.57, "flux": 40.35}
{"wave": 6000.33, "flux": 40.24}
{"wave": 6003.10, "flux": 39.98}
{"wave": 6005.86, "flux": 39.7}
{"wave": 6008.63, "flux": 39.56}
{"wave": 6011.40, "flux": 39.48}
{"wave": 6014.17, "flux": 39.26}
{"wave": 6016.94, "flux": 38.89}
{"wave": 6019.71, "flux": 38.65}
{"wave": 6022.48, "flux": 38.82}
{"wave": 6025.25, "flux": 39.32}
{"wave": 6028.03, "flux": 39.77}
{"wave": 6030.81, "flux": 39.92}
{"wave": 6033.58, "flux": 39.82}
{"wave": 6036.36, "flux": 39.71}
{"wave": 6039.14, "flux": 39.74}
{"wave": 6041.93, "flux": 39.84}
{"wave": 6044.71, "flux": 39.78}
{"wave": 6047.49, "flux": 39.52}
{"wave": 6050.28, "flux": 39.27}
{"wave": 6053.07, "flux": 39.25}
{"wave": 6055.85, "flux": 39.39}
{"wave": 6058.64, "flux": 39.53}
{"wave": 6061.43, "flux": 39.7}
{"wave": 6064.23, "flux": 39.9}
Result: 1.14 angstrom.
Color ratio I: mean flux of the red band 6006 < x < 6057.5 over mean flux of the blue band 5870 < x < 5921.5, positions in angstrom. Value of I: 1.0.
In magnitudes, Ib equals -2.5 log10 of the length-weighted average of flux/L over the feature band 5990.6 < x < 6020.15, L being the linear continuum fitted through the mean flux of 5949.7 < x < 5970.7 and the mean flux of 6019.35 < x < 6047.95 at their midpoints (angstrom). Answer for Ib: 0.00 mag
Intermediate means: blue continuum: 40.3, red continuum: 39.6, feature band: 39.7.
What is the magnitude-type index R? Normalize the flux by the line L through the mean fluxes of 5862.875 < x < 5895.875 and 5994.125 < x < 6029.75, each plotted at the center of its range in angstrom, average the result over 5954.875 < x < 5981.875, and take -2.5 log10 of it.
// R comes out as -0.02 mag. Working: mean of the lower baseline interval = 40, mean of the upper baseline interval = 39.5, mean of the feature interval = 40.4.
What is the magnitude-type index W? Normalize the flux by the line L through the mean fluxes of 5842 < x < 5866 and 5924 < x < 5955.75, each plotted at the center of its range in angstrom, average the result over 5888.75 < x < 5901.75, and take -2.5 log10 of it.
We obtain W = 0.08 mag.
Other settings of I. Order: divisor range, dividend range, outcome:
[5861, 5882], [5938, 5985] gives 0.99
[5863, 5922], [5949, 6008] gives 1.01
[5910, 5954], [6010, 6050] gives 0.97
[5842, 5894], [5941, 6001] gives 1.00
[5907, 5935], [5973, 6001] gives 1.00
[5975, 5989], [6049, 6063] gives 0.98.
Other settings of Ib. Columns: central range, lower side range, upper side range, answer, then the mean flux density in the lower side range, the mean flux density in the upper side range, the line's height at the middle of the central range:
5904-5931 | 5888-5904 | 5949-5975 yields -0.04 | 38.4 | 40.3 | 39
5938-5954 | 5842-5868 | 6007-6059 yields -0.02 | 41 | 39.4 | 40.2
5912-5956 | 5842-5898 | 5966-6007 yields -0.01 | 40.3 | 40.2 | 40.3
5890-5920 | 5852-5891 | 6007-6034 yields 0.02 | 40.5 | 39.3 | 40.2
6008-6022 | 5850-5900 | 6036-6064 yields 0.01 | 40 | 39.6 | 39.7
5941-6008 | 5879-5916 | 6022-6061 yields -0.02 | 39.5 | 39.6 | 39.6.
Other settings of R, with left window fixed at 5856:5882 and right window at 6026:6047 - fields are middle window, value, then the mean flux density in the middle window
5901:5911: 0.00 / 40.6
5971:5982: -0.01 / 40.7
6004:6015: 0.01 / 39.5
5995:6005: 0.00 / 40.2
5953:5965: 0.00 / 40.3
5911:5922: 0.01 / 40.2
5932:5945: -0.01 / 40.8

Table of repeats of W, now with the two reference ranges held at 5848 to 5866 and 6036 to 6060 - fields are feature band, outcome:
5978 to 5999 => -0.009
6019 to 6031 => 0.012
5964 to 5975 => -0.002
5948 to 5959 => -0.011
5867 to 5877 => -0.008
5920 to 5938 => -0.008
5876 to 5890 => 0.011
